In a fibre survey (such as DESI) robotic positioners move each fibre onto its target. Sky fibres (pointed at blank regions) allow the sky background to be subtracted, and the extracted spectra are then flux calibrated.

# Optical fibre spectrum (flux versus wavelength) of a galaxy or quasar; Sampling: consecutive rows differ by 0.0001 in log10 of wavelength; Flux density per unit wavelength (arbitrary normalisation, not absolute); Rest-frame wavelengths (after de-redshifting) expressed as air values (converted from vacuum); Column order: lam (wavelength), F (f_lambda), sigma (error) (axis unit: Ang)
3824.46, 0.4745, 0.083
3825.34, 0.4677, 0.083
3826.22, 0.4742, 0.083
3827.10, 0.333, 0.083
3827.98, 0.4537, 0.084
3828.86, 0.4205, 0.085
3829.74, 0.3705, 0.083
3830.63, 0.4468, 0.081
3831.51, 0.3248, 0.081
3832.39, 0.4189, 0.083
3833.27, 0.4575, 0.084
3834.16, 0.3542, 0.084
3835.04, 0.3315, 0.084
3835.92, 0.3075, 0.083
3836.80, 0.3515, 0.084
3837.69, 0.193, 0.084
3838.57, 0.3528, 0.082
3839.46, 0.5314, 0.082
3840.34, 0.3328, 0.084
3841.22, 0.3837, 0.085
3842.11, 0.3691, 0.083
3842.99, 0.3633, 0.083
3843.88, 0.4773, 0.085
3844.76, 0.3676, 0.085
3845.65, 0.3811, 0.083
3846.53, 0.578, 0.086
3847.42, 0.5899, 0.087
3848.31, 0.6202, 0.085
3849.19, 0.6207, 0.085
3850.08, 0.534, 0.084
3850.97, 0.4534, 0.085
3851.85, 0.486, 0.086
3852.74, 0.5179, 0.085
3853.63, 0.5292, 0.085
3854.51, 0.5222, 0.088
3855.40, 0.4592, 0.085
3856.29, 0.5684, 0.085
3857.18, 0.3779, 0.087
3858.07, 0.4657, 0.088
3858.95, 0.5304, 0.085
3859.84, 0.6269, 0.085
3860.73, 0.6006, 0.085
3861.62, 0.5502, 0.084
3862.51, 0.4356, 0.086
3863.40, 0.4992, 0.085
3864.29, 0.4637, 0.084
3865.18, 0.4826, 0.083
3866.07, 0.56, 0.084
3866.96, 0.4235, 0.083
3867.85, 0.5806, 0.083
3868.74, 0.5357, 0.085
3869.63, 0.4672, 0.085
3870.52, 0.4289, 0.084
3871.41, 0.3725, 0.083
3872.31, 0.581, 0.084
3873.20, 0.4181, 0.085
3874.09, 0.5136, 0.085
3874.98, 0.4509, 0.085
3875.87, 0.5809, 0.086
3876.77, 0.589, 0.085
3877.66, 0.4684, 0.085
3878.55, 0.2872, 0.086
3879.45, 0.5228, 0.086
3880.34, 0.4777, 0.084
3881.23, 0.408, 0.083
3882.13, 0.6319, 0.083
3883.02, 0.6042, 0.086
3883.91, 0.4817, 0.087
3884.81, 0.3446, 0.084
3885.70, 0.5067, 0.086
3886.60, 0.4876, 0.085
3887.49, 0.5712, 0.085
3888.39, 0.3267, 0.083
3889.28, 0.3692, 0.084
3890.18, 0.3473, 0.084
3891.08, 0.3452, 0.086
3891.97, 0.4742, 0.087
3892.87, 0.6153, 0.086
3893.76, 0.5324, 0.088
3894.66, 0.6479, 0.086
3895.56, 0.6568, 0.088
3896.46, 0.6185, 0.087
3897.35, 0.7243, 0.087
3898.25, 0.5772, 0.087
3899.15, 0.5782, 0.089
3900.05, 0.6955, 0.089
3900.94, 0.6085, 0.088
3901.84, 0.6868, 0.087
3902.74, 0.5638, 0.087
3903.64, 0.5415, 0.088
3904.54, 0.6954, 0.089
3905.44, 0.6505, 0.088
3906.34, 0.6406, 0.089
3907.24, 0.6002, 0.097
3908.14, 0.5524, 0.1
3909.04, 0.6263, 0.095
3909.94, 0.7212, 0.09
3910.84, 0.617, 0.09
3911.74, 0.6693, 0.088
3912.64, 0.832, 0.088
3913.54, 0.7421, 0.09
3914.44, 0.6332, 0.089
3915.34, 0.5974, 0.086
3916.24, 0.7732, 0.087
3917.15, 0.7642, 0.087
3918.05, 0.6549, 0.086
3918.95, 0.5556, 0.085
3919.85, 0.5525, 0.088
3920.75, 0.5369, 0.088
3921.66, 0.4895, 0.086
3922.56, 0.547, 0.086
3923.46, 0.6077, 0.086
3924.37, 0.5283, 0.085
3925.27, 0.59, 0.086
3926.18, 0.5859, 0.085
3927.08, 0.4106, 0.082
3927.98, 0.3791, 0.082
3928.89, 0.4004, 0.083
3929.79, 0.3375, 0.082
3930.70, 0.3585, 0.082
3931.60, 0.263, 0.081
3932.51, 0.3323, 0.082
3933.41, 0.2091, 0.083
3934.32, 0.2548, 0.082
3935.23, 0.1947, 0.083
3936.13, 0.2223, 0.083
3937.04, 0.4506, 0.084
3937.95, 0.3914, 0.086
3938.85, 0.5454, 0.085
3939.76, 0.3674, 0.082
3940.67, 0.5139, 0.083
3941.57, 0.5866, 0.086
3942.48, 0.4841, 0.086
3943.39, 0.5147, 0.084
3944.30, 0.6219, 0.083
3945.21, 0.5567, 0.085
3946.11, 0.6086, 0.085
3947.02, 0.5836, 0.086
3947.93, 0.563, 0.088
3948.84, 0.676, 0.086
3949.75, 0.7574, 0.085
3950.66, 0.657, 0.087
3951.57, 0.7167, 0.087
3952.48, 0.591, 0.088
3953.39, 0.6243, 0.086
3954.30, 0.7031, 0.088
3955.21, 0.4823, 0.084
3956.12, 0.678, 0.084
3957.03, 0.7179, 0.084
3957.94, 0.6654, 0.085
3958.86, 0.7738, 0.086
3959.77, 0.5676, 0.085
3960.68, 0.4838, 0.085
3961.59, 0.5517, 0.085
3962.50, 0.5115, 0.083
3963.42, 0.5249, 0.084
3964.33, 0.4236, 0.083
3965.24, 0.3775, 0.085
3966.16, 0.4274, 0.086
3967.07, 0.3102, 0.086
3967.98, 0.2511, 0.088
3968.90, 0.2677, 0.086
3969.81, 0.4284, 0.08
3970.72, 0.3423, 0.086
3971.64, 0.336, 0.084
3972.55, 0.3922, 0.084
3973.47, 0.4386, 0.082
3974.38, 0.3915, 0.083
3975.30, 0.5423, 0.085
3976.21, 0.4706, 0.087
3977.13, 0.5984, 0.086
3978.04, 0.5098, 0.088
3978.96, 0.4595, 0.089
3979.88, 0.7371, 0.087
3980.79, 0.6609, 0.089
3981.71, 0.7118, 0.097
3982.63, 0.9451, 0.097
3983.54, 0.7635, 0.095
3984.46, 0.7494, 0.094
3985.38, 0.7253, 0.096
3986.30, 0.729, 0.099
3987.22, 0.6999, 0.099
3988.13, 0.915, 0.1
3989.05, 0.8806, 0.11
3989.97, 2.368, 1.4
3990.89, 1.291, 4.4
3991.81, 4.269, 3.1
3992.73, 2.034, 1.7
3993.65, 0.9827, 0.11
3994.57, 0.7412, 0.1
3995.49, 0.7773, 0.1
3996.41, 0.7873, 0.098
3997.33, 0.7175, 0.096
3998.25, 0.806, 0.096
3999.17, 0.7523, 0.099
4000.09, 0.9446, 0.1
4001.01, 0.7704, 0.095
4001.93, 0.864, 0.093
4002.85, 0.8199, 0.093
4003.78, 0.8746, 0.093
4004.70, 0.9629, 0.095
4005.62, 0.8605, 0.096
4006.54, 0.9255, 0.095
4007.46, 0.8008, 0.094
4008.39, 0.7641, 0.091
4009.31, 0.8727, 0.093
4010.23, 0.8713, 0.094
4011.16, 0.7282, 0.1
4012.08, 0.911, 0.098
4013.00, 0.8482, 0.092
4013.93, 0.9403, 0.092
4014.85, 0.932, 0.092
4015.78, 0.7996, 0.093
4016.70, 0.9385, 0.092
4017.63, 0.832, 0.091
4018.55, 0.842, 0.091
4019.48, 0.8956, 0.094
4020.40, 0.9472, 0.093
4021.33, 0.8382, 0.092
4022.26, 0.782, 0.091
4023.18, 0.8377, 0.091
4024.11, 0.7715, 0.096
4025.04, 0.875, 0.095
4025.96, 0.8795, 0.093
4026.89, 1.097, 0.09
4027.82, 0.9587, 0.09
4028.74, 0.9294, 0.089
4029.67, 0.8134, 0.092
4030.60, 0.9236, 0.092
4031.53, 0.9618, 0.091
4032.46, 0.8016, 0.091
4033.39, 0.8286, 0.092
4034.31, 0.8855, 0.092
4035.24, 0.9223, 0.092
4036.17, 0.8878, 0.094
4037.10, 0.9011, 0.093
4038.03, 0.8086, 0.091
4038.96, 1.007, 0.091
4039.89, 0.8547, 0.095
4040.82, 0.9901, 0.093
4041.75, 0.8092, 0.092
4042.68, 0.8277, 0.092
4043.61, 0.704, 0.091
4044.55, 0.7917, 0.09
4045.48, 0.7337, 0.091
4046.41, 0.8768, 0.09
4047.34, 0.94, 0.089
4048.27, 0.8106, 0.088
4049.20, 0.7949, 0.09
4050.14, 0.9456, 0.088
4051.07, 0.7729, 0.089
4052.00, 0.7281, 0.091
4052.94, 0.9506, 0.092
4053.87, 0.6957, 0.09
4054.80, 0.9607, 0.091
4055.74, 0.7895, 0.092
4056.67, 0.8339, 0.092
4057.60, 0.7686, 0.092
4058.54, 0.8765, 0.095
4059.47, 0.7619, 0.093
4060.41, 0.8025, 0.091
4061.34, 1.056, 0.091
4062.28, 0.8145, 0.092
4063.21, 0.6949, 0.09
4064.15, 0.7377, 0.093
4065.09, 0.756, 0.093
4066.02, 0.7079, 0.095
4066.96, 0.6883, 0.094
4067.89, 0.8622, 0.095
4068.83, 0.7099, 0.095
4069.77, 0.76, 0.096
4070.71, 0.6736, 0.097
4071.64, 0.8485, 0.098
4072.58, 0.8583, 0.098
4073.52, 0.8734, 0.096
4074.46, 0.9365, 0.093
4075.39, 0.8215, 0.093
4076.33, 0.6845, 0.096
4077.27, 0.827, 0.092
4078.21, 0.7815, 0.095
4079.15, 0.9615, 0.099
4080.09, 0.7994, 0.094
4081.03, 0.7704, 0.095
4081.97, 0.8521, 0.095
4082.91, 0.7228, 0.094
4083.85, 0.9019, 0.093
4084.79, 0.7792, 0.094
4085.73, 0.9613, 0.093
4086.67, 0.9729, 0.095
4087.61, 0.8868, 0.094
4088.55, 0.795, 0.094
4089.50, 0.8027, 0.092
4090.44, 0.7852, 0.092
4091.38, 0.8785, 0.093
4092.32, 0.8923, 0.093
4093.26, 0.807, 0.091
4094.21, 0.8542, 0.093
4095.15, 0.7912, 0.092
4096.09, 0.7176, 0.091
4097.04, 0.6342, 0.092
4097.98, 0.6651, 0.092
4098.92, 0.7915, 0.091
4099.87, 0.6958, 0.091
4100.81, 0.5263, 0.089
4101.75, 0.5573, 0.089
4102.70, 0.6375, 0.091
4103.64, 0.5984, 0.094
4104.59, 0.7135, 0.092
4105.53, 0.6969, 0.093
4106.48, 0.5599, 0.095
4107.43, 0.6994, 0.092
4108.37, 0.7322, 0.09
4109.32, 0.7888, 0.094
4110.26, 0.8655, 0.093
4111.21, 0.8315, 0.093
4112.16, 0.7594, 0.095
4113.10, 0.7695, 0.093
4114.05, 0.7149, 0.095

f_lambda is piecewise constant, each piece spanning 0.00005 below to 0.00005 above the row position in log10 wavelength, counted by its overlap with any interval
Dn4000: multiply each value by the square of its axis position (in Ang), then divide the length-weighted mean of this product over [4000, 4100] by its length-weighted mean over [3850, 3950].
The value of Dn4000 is 1.73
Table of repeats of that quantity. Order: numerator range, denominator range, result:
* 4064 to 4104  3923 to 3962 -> 1.63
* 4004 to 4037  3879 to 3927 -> 1.61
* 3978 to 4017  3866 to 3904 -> 1.99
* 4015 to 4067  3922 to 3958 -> 1.76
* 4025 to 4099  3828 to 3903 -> 1.89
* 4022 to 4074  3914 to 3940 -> 1.91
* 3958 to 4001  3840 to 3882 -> 1.68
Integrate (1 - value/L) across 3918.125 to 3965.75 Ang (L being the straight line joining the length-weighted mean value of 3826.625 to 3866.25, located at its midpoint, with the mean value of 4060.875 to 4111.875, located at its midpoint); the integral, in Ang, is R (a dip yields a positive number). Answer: 5.7 Ang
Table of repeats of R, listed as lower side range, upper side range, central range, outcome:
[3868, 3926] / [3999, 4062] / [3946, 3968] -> 3.75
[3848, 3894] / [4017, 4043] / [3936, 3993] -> 3.85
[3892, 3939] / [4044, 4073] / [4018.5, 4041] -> -4.03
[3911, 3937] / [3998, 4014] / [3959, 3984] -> 7.26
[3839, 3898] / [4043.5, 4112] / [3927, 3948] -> 6.12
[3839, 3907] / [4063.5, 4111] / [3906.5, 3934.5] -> 1.21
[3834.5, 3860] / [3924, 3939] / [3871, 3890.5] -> -2.22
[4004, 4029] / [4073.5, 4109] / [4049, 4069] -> 0.25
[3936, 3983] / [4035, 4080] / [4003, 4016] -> -3.47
